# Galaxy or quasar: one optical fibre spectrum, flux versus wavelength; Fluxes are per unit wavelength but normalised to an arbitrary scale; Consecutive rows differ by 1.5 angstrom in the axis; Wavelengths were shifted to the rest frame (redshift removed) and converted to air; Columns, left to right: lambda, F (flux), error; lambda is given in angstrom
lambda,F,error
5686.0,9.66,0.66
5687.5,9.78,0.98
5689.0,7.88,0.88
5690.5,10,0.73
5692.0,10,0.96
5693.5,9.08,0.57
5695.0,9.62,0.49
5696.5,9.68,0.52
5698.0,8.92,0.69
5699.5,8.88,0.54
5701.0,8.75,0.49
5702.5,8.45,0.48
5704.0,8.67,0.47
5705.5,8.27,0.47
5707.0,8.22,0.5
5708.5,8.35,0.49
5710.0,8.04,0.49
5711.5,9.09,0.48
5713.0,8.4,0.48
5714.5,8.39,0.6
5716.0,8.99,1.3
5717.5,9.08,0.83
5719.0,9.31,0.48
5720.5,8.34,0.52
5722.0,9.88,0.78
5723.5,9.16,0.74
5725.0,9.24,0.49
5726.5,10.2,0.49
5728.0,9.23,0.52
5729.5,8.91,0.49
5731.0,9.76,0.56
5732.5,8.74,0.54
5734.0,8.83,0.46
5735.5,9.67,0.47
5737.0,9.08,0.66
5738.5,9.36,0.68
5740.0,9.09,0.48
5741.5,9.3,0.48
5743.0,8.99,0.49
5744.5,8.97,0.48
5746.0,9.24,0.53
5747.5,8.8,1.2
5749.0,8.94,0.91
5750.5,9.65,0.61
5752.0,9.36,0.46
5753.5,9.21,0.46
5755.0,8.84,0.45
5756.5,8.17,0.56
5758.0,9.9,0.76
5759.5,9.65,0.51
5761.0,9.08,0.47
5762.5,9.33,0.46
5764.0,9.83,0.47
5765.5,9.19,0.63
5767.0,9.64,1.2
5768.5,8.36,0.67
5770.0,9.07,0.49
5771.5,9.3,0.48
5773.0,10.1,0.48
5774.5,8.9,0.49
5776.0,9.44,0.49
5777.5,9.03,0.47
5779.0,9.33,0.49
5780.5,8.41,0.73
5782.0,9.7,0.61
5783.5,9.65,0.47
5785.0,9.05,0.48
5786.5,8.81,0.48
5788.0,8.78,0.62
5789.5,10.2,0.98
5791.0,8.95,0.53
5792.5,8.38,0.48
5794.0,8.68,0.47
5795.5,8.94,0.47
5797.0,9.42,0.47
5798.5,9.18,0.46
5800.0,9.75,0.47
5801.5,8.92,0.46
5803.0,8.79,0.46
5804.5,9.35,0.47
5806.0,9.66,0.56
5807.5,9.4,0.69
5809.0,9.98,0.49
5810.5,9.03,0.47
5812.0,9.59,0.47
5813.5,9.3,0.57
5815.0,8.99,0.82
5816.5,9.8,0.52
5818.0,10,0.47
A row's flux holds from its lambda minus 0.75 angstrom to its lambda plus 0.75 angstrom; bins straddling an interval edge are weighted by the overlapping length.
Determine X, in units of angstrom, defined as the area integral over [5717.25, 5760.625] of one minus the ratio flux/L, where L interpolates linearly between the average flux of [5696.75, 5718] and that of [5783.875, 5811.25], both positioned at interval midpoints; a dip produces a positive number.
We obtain -1.9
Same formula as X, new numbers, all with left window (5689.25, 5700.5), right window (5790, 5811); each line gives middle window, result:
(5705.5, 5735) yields 1.2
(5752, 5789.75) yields 0.0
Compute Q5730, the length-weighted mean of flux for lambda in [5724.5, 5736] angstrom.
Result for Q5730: 9.32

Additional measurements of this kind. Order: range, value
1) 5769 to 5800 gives 9.17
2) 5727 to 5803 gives 9.18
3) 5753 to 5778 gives 9.24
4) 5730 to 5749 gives 9.14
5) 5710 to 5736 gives 9.09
